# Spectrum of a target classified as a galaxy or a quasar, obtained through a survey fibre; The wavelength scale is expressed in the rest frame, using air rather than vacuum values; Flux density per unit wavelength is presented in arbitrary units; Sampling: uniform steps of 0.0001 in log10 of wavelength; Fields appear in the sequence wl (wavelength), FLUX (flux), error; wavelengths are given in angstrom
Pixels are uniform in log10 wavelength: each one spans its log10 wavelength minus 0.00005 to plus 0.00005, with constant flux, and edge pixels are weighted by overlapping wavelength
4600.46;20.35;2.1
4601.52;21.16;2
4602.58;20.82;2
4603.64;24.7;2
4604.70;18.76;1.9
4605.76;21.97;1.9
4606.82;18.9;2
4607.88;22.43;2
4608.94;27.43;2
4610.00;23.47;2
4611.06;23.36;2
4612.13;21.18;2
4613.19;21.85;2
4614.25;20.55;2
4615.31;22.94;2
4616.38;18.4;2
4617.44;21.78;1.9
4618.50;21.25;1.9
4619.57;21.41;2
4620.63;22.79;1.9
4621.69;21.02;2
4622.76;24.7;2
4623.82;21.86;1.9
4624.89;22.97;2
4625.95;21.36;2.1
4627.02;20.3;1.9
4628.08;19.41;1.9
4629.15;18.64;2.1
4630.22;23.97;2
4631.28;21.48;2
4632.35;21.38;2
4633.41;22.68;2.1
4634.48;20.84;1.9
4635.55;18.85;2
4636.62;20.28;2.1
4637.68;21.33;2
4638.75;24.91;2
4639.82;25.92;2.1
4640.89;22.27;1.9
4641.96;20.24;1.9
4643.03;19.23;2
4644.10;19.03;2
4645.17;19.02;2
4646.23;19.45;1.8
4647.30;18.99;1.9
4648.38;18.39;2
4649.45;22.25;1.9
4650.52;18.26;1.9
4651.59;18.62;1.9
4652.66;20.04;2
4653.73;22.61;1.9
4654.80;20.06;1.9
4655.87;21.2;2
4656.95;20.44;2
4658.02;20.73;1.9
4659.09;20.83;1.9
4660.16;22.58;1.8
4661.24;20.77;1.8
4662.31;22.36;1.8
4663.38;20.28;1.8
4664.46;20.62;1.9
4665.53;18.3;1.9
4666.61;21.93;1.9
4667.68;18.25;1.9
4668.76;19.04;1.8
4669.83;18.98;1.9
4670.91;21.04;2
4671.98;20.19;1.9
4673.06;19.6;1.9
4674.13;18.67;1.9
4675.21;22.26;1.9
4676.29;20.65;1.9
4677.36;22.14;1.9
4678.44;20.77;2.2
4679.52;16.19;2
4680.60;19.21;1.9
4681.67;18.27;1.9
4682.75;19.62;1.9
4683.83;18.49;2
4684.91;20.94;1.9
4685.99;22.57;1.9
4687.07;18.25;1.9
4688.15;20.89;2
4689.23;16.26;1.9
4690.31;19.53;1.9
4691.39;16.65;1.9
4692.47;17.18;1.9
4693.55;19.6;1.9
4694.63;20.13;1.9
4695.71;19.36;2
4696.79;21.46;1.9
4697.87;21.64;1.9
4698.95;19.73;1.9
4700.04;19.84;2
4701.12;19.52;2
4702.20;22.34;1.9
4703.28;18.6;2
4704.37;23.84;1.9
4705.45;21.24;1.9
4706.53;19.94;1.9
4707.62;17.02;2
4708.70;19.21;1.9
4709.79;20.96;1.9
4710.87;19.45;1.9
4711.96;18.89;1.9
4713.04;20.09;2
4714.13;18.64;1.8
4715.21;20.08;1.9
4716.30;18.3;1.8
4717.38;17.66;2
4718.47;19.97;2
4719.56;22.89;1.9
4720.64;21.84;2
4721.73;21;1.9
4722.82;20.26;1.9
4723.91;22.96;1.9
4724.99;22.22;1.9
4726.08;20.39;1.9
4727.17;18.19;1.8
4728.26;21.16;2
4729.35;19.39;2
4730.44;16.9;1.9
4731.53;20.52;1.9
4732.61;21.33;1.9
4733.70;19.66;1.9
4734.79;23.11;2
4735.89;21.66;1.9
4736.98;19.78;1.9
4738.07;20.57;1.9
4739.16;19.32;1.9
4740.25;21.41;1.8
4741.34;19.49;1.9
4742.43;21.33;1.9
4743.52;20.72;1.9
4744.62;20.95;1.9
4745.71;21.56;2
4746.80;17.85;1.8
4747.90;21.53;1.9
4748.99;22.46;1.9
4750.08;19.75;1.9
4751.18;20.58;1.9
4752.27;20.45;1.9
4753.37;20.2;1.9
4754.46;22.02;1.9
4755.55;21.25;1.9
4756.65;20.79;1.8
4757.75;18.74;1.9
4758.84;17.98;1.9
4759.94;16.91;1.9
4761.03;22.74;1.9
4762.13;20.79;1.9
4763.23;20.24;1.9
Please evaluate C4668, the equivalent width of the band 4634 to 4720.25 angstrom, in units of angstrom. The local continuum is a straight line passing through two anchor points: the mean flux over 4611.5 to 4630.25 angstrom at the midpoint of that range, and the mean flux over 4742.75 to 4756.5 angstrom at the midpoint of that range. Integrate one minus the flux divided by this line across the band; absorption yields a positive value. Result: 4.3 angstrom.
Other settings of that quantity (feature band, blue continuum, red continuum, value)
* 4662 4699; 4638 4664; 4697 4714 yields 1.3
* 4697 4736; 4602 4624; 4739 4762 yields 1.0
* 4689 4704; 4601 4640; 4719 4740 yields 1.1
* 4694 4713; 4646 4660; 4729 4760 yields 0.1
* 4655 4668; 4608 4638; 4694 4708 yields 0.2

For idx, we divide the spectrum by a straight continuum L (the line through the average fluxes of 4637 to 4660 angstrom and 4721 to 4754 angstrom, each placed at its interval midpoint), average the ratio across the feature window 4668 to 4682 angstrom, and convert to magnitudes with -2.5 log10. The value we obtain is 0.05 mag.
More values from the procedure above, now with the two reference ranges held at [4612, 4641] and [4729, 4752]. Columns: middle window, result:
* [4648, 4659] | 0.06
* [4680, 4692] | 0.10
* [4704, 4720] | 0.05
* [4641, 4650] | 0.09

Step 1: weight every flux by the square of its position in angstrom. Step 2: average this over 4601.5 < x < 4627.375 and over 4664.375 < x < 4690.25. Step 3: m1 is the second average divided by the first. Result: 0.92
